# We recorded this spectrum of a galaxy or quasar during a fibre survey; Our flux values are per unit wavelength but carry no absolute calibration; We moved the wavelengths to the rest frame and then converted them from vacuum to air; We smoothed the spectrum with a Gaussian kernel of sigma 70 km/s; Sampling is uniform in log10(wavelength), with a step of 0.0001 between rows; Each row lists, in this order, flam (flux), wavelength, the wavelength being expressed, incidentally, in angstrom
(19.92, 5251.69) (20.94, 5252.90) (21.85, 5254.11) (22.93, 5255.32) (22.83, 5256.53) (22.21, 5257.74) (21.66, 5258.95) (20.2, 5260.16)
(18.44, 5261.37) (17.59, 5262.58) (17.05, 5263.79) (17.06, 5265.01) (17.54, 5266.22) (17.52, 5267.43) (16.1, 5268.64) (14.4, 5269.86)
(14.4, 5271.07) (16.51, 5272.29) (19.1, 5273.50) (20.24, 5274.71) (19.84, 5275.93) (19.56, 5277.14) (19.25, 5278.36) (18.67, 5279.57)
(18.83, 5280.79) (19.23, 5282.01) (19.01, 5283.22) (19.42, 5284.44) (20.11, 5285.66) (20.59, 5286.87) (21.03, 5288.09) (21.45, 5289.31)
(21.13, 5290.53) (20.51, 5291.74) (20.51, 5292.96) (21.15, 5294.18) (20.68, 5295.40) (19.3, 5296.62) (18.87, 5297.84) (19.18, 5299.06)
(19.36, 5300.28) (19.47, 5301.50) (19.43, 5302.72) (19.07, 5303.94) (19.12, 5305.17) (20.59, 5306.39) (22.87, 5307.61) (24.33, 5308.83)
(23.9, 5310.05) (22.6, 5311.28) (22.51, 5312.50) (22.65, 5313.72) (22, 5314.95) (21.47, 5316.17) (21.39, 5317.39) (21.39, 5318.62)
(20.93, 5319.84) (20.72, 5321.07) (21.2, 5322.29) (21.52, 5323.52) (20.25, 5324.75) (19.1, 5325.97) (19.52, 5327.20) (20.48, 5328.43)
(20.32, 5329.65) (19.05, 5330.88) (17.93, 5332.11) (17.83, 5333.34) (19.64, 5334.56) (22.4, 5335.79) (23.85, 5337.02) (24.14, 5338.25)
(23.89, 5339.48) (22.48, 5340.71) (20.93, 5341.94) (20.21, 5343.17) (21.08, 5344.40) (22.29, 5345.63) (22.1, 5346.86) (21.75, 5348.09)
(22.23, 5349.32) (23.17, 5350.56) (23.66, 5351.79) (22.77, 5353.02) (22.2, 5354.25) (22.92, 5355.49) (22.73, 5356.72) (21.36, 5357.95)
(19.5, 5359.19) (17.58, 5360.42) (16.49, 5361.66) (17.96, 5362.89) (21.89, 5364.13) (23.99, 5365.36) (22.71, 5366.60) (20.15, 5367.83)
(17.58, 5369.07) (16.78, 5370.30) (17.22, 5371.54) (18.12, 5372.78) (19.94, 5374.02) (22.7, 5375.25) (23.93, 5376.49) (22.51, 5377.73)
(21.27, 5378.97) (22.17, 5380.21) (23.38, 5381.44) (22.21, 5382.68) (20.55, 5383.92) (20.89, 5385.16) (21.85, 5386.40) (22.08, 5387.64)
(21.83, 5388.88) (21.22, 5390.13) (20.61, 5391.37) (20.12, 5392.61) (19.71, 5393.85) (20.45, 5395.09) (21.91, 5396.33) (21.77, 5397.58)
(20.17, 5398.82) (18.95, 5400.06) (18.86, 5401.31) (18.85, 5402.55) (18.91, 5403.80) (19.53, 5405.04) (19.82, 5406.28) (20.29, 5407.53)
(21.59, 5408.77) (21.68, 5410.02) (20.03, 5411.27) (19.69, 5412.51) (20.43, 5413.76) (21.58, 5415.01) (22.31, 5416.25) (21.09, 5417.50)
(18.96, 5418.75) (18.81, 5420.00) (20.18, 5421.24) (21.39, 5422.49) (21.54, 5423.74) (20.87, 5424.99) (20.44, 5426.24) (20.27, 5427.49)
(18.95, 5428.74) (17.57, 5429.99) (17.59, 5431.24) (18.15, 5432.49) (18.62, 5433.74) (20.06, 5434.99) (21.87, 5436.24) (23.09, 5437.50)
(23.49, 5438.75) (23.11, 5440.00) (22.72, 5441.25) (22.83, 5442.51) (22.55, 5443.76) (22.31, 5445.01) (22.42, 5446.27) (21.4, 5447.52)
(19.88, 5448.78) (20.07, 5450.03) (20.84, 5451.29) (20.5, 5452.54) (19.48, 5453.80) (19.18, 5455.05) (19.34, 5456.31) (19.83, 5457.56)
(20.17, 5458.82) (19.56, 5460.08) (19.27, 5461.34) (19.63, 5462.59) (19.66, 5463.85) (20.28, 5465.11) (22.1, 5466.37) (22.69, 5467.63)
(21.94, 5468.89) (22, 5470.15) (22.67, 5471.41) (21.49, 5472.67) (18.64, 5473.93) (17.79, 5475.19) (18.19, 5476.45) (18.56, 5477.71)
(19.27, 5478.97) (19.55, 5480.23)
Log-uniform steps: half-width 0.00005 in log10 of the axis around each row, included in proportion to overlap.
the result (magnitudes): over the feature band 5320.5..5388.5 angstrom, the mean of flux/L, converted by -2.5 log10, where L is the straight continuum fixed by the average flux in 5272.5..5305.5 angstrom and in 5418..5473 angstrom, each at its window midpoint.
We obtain -0.05 mag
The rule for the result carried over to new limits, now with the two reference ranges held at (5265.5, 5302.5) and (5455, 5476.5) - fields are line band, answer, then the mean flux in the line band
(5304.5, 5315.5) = -0.16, 22.3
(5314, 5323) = -0.11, 21.3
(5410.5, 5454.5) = -0.03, 20.7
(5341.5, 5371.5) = -0.07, 20.9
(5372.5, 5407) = -0.06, 20.9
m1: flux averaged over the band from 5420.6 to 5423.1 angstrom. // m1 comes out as 20.8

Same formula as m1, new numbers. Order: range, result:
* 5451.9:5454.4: 20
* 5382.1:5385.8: 21.2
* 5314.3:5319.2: 21.6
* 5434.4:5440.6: 22.3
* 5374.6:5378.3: 23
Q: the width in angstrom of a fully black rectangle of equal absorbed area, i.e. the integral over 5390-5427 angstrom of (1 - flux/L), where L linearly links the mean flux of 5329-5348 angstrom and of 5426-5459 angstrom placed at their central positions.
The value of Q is 0.8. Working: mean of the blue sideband 21.2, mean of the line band 20.4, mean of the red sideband 20.6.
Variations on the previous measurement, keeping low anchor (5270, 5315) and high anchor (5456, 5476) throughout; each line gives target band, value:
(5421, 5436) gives 0.5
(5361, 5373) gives 0.5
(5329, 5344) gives -0.6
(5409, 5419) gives -0.2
